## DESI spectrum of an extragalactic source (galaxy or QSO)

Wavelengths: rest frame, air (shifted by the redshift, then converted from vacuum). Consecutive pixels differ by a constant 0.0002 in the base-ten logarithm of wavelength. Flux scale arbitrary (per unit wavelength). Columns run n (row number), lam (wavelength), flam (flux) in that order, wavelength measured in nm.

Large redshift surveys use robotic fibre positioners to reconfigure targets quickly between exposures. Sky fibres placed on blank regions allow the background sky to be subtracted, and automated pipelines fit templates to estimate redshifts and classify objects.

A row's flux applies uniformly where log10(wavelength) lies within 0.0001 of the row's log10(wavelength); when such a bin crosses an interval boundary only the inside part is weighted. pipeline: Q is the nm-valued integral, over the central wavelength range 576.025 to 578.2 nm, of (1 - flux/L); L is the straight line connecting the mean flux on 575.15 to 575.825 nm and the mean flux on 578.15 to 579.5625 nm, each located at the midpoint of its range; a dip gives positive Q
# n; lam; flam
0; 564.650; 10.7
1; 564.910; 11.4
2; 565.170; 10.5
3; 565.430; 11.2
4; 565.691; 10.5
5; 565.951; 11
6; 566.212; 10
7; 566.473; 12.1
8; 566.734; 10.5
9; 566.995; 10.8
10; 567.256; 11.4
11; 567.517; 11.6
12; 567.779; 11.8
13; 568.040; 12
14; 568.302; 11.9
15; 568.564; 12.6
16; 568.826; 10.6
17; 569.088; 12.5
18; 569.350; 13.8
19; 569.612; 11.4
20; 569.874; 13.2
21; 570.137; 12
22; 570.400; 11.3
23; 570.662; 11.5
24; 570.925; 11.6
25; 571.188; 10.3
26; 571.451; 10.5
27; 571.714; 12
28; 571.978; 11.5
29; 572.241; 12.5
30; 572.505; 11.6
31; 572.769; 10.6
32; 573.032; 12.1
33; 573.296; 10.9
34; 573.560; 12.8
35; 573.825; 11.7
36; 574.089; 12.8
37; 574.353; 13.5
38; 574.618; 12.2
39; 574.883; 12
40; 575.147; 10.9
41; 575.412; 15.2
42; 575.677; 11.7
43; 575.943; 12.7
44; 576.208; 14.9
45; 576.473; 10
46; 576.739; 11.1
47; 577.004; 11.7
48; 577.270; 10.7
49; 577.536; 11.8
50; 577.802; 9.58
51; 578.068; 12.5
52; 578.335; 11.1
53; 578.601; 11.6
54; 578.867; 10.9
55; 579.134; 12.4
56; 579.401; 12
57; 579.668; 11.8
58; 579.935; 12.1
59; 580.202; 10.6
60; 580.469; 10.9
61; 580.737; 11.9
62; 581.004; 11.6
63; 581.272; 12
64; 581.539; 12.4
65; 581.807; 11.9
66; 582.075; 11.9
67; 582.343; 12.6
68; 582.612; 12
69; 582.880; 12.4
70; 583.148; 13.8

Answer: 0.13 nm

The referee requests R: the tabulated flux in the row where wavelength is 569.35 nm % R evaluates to 13.8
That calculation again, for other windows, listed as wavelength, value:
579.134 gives 12.4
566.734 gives 10.5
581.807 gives 11.9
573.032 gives 12.1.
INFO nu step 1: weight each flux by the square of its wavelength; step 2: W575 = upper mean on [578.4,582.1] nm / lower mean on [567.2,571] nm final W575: 1.02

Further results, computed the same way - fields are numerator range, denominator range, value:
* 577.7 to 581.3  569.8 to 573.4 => 1.03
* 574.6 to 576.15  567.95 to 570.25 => 1.05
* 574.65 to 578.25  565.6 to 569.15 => 1.08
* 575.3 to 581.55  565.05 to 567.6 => 1.12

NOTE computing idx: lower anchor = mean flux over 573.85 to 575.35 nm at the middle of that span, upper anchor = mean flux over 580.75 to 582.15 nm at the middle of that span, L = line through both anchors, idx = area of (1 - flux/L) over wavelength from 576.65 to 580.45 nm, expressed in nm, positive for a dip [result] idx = 0.229 nm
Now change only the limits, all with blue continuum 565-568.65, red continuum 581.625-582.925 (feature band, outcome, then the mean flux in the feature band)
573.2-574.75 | -0.09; 12.3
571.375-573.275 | 0.01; 11.5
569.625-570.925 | -0.05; 11.9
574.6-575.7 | -0.07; 12.5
